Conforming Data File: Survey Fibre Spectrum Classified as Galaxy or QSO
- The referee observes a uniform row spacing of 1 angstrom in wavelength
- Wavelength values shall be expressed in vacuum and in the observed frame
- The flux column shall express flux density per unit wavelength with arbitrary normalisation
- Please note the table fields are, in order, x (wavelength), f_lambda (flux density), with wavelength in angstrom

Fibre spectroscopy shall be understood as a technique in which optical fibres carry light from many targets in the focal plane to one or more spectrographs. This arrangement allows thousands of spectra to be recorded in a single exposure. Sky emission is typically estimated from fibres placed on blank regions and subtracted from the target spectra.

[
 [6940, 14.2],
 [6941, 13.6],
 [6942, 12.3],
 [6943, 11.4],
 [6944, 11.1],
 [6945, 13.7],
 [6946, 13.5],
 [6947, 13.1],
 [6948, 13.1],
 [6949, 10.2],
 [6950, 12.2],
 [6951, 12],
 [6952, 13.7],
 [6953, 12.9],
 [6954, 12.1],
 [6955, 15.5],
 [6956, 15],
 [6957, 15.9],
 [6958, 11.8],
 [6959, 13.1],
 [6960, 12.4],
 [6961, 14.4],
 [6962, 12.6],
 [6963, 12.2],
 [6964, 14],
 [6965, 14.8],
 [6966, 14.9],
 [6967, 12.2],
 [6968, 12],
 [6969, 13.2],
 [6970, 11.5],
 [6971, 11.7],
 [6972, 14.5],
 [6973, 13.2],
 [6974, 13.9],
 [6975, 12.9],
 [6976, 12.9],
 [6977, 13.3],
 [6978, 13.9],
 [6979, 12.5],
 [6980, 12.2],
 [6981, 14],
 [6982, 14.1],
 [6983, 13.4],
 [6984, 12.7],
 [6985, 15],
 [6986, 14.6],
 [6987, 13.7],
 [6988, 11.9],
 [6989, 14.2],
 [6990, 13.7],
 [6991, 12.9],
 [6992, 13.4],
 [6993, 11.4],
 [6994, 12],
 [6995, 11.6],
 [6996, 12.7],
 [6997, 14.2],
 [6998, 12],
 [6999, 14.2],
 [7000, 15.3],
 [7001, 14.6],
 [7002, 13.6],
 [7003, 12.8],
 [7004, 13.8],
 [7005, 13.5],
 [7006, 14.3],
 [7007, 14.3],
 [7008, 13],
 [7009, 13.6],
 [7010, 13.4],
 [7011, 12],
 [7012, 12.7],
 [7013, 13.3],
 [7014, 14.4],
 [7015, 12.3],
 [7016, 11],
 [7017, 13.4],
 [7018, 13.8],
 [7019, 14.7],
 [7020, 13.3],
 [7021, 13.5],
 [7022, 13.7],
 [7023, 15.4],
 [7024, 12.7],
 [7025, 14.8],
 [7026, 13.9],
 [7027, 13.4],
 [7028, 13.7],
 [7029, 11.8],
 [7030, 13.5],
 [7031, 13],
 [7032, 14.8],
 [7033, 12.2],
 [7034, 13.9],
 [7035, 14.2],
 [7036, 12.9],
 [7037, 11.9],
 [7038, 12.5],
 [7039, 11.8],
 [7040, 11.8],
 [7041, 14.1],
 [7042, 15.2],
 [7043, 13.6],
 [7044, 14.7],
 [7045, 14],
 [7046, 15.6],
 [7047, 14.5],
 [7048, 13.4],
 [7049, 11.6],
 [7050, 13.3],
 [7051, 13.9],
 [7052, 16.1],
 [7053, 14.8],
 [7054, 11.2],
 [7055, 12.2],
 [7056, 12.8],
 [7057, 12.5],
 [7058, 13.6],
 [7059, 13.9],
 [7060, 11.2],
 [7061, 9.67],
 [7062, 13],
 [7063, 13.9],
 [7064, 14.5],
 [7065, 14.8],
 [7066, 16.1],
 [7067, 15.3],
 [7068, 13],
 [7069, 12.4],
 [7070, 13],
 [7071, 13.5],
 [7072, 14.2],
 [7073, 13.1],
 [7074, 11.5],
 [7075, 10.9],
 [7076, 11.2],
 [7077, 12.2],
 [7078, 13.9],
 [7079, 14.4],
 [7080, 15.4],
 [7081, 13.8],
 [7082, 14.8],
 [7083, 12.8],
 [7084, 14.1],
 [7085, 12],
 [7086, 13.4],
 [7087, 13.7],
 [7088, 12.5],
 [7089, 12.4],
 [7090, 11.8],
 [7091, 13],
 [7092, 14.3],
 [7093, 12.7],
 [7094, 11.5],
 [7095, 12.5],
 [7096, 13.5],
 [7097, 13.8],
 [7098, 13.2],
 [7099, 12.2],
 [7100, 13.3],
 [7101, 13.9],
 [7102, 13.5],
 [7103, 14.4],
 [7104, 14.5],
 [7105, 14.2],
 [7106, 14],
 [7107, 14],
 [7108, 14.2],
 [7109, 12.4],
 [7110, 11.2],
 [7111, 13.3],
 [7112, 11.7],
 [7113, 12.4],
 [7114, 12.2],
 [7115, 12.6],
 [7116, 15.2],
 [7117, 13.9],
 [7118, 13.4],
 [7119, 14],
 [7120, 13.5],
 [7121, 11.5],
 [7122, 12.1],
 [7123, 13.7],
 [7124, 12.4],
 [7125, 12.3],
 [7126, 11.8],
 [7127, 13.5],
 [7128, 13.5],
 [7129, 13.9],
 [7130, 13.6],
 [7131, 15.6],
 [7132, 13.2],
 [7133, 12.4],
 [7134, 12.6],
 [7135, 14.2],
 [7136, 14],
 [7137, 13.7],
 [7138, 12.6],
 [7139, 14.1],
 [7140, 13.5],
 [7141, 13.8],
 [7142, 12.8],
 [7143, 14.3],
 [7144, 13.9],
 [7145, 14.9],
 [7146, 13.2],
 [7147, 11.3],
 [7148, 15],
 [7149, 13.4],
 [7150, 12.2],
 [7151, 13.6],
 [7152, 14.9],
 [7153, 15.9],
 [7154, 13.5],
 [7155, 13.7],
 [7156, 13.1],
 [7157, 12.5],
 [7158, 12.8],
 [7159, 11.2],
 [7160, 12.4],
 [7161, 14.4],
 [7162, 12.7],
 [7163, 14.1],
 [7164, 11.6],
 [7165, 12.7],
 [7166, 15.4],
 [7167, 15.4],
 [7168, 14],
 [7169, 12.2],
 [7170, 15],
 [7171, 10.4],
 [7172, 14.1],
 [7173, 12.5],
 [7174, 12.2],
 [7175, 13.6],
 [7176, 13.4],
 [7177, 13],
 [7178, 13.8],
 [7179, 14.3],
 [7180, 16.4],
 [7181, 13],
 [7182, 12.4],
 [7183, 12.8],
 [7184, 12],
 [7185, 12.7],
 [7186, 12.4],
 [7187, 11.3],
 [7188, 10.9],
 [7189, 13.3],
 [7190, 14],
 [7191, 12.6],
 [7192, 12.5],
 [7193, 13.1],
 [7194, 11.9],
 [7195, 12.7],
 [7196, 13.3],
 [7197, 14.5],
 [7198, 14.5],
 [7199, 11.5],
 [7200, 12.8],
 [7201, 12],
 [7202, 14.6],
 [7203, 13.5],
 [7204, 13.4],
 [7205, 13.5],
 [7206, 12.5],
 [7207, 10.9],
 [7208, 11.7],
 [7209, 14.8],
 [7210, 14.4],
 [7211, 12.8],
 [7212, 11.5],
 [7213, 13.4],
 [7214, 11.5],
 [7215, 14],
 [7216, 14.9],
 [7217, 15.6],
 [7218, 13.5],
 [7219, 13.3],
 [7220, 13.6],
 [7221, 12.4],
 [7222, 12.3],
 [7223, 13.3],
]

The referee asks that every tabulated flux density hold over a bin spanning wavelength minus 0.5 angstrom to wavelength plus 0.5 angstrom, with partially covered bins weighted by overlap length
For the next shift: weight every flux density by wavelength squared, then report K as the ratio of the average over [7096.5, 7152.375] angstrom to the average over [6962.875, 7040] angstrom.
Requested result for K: 1.04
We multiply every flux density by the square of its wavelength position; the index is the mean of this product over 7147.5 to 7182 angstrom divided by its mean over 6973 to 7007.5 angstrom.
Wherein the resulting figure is 1.1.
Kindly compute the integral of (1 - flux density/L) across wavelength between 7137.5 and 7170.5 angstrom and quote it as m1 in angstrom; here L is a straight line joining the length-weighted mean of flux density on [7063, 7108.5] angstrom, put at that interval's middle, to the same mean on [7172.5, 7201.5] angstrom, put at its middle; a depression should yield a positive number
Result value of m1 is -1.1 angstrom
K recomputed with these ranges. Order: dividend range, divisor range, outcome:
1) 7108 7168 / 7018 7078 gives 1.02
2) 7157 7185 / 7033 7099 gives 1.03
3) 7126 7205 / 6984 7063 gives 1.04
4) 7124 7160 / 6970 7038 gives 1.05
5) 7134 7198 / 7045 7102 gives 1.03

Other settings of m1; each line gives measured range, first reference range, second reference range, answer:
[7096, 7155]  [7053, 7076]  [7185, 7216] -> -2.1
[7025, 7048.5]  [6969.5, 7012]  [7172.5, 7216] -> -0.5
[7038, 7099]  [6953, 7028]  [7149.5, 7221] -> 0.1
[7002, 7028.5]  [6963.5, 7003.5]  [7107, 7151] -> -0.4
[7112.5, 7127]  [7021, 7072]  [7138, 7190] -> 0.4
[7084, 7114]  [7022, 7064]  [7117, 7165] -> 0.6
